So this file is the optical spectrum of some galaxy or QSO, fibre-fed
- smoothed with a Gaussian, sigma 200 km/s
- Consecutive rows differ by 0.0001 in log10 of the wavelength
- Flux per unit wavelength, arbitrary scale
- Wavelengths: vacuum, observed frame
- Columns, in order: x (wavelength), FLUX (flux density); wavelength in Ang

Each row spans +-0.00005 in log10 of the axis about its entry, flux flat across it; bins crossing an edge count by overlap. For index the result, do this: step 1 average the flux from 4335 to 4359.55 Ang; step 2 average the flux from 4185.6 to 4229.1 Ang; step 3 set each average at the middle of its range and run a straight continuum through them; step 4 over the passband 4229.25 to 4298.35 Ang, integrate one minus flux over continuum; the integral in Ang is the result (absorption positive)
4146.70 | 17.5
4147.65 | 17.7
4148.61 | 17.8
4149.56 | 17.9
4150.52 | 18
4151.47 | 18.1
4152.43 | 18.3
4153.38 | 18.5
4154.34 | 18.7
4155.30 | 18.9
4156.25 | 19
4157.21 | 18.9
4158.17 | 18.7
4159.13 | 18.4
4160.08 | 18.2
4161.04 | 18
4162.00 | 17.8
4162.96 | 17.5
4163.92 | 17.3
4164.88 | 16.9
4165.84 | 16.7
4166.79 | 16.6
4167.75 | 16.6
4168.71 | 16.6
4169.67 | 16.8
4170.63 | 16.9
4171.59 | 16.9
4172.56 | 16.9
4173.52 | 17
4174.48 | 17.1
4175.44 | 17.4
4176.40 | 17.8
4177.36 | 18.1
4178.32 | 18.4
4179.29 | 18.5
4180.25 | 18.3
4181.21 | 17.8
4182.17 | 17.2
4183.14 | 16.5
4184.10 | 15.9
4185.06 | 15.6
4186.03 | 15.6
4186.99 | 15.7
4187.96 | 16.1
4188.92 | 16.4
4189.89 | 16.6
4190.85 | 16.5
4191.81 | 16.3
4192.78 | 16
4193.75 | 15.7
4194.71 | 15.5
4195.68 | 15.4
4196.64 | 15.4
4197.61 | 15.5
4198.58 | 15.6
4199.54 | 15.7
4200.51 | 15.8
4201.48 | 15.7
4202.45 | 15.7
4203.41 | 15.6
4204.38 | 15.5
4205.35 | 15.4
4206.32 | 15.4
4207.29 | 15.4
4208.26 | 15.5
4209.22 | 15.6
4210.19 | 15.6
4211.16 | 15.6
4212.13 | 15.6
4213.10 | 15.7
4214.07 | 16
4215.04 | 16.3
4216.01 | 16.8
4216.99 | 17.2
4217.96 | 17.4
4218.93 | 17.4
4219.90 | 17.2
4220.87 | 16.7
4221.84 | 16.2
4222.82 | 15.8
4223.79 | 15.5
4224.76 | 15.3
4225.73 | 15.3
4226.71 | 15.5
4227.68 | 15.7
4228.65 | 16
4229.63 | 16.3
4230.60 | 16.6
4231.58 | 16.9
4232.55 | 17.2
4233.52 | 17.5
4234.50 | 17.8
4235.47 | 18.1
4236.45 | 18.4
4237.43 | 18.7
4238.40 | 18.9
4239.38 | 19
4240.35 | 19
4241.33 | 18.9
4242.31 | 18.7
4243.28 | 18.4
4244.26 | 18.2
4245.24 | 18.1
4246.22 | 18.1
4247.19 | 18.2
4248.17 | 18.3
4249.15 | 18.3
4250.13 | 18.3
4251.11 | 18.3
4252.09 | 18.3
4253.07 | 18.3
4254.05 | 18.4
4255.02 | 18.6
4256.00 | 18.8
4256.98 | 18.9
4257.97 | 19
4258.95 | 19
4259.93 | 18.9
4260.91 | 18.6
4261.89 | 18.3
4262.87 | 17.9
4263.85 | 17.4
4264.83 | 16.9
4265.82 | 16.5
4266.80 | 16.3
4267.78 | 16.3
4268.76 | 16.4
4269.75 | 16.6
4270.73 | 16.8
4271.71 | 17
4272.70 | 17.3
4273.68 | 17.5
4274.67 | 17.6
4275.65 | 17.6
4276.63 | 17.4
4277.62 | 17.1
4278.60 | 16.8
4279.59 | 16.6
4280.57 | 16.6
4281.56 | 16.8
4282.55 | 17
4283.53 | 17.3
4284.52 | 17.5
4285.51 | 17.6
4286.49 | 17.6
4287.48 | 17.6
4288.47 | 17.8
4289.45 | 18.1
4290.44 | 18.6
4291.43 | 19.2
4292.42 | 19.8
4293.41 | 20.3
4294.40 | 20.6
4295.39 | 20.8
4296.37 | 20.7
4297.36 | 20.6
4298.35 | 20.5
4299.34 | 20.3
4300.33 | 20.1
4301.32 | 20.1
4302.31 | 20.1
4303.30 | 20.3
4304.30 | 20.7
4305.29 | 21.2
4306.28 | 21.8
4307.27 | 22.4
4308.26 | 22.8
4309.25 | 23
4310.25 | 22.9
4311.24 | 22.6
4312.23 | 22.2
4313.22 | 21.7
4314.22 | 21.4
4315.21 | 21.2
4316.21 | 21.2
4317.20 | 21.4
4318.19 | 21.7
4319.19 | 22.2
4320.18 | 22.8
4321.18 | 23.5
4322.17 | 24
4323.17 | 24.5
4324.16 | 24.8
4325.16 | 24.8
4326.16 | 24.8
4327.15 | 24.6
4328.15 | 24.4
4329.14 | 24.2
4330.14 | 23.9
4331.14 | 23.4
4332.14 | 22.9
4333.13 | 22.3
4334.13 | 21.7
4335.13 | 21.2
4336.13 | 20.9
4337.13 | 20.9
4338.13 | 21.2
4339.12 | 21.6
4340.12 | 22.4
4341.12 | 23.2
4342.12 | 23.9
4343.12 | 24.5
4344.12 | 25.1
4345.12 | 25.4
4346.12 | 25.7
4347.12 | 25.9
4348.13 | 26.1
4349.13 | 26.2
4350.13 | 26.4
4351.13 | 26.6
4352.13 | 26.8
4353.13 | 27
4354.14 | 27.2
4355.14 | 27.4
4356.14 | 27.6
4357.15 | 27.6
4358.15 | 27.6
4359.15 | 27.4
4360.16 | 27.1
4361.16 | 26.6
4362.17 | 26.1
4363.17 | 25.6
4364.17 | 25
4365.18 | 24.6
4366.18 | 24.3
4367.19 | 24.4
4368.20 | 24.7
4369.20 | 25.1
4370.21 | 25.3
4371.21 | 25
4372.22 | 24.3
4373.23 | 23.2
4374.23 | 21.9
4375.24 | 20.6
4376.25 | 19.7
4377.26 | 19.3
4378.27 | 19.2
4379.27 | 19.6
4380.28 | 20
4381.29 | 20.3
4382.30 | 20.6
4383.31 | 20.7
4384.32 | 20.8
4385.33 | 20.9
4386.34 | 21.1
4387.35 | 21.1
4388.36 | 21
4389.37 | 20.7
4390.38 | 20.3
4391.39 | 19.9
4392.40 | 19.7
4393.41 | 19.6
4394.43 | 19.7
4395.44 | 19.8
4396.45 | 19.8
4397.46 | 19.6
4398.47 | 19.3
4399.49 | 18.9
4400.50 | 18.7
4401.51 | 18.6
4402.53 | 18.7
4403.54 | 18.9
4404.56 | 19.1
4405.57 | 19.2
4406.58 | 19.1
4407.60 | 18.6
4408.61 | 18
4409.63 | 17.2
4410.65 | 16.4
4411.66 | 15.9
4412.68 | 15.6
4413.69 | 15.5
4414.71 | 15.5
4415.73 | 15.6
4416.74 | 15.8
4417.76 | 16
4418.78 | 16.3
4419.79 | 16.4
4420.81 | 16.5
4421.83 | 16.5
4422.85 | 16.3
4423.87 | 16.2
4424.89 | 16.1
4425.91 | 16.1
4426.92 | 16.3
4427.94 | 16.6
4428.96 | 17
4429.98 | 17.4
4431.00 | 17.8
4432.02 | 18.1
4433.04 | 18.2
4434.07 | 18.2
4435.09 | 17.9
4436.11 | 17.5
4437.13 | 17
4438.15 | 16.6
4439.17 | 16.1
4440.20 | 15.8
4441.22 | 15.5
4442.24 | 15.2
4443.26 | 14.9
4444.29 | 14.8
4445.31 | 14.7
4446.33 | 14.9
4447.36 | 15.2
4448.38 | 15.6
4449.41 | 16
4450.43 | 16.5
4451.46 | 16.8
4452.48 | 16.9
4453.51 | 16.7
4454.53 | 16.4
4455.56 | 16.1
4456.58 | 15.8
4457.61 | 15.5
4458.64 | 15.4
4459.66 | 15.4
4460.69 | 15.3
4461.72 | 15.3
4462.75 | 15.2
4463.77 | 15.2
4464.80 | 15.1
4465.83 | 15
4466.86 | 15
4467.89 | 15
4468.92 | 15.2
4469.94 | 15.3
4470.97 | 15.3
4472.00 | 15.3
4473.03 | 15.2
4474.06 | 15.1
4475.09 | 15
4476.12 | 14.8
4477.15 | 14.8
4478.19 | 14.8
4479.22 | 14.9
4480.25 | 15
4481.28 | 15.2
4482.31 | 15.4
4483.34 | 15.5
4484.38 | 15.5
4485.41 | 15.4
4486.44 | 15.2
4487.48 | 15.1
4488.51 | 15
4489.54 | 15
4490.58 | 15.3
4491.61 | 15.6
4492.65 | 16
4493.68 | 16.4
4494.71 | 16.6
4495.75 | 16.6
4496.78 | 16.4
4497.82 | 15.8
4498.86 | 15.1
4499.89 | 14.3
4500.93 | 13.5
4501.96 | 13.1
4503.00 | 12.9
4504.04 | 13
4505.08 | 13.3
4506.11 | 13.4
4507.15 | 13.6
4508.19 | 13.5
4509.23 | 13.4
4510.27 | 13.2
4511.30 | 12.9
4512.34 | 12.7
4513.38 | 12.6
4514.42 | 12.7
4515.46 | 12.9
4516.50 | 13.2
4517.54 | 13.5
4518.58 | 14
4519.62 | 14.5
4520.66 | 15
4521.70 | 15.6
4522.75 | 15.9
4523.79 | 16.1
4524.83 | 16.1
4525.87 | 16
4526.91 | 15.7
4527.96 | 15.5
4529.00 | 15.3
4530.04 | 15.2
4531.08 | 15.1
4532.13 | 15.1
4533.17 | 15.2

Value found 5.30 Ang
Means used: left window 15.9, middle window 18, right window 25.1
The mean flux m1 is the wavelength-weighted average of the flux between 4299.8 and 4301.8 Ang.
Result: 20.1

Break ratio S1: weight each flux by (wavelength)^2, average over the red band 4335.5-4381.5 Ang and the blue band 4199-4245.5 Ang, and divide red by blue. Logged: 1.6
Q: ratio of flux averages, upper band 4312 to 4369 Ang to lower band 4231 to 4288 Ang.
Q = 1.4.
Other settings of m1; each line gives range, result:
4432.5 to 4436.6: 17.9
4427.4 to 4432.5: 17.4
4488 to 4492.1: 15.2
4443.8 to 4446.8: 14.8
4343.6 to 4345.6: 25.2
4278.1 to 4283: 16.8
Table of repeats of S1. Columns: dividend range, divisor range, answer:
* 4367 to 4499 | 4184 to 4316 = 1.06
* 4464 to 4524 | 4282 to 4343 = 0.74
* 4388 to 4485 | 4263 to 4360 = 0.82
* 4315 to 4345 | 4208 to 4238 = 1.47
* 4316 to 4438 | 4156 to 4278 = 1.34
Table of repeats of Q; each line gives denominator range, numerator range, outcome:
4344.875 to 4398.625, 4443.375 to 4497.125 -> 0.66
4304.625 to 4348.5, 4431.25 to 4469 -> 0.69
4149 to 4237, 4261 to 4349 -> 1.23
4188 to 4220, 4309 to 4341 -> 1.42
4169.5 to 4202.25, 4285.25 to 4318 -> 1.24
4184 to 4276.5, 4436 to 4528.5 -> 0.89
